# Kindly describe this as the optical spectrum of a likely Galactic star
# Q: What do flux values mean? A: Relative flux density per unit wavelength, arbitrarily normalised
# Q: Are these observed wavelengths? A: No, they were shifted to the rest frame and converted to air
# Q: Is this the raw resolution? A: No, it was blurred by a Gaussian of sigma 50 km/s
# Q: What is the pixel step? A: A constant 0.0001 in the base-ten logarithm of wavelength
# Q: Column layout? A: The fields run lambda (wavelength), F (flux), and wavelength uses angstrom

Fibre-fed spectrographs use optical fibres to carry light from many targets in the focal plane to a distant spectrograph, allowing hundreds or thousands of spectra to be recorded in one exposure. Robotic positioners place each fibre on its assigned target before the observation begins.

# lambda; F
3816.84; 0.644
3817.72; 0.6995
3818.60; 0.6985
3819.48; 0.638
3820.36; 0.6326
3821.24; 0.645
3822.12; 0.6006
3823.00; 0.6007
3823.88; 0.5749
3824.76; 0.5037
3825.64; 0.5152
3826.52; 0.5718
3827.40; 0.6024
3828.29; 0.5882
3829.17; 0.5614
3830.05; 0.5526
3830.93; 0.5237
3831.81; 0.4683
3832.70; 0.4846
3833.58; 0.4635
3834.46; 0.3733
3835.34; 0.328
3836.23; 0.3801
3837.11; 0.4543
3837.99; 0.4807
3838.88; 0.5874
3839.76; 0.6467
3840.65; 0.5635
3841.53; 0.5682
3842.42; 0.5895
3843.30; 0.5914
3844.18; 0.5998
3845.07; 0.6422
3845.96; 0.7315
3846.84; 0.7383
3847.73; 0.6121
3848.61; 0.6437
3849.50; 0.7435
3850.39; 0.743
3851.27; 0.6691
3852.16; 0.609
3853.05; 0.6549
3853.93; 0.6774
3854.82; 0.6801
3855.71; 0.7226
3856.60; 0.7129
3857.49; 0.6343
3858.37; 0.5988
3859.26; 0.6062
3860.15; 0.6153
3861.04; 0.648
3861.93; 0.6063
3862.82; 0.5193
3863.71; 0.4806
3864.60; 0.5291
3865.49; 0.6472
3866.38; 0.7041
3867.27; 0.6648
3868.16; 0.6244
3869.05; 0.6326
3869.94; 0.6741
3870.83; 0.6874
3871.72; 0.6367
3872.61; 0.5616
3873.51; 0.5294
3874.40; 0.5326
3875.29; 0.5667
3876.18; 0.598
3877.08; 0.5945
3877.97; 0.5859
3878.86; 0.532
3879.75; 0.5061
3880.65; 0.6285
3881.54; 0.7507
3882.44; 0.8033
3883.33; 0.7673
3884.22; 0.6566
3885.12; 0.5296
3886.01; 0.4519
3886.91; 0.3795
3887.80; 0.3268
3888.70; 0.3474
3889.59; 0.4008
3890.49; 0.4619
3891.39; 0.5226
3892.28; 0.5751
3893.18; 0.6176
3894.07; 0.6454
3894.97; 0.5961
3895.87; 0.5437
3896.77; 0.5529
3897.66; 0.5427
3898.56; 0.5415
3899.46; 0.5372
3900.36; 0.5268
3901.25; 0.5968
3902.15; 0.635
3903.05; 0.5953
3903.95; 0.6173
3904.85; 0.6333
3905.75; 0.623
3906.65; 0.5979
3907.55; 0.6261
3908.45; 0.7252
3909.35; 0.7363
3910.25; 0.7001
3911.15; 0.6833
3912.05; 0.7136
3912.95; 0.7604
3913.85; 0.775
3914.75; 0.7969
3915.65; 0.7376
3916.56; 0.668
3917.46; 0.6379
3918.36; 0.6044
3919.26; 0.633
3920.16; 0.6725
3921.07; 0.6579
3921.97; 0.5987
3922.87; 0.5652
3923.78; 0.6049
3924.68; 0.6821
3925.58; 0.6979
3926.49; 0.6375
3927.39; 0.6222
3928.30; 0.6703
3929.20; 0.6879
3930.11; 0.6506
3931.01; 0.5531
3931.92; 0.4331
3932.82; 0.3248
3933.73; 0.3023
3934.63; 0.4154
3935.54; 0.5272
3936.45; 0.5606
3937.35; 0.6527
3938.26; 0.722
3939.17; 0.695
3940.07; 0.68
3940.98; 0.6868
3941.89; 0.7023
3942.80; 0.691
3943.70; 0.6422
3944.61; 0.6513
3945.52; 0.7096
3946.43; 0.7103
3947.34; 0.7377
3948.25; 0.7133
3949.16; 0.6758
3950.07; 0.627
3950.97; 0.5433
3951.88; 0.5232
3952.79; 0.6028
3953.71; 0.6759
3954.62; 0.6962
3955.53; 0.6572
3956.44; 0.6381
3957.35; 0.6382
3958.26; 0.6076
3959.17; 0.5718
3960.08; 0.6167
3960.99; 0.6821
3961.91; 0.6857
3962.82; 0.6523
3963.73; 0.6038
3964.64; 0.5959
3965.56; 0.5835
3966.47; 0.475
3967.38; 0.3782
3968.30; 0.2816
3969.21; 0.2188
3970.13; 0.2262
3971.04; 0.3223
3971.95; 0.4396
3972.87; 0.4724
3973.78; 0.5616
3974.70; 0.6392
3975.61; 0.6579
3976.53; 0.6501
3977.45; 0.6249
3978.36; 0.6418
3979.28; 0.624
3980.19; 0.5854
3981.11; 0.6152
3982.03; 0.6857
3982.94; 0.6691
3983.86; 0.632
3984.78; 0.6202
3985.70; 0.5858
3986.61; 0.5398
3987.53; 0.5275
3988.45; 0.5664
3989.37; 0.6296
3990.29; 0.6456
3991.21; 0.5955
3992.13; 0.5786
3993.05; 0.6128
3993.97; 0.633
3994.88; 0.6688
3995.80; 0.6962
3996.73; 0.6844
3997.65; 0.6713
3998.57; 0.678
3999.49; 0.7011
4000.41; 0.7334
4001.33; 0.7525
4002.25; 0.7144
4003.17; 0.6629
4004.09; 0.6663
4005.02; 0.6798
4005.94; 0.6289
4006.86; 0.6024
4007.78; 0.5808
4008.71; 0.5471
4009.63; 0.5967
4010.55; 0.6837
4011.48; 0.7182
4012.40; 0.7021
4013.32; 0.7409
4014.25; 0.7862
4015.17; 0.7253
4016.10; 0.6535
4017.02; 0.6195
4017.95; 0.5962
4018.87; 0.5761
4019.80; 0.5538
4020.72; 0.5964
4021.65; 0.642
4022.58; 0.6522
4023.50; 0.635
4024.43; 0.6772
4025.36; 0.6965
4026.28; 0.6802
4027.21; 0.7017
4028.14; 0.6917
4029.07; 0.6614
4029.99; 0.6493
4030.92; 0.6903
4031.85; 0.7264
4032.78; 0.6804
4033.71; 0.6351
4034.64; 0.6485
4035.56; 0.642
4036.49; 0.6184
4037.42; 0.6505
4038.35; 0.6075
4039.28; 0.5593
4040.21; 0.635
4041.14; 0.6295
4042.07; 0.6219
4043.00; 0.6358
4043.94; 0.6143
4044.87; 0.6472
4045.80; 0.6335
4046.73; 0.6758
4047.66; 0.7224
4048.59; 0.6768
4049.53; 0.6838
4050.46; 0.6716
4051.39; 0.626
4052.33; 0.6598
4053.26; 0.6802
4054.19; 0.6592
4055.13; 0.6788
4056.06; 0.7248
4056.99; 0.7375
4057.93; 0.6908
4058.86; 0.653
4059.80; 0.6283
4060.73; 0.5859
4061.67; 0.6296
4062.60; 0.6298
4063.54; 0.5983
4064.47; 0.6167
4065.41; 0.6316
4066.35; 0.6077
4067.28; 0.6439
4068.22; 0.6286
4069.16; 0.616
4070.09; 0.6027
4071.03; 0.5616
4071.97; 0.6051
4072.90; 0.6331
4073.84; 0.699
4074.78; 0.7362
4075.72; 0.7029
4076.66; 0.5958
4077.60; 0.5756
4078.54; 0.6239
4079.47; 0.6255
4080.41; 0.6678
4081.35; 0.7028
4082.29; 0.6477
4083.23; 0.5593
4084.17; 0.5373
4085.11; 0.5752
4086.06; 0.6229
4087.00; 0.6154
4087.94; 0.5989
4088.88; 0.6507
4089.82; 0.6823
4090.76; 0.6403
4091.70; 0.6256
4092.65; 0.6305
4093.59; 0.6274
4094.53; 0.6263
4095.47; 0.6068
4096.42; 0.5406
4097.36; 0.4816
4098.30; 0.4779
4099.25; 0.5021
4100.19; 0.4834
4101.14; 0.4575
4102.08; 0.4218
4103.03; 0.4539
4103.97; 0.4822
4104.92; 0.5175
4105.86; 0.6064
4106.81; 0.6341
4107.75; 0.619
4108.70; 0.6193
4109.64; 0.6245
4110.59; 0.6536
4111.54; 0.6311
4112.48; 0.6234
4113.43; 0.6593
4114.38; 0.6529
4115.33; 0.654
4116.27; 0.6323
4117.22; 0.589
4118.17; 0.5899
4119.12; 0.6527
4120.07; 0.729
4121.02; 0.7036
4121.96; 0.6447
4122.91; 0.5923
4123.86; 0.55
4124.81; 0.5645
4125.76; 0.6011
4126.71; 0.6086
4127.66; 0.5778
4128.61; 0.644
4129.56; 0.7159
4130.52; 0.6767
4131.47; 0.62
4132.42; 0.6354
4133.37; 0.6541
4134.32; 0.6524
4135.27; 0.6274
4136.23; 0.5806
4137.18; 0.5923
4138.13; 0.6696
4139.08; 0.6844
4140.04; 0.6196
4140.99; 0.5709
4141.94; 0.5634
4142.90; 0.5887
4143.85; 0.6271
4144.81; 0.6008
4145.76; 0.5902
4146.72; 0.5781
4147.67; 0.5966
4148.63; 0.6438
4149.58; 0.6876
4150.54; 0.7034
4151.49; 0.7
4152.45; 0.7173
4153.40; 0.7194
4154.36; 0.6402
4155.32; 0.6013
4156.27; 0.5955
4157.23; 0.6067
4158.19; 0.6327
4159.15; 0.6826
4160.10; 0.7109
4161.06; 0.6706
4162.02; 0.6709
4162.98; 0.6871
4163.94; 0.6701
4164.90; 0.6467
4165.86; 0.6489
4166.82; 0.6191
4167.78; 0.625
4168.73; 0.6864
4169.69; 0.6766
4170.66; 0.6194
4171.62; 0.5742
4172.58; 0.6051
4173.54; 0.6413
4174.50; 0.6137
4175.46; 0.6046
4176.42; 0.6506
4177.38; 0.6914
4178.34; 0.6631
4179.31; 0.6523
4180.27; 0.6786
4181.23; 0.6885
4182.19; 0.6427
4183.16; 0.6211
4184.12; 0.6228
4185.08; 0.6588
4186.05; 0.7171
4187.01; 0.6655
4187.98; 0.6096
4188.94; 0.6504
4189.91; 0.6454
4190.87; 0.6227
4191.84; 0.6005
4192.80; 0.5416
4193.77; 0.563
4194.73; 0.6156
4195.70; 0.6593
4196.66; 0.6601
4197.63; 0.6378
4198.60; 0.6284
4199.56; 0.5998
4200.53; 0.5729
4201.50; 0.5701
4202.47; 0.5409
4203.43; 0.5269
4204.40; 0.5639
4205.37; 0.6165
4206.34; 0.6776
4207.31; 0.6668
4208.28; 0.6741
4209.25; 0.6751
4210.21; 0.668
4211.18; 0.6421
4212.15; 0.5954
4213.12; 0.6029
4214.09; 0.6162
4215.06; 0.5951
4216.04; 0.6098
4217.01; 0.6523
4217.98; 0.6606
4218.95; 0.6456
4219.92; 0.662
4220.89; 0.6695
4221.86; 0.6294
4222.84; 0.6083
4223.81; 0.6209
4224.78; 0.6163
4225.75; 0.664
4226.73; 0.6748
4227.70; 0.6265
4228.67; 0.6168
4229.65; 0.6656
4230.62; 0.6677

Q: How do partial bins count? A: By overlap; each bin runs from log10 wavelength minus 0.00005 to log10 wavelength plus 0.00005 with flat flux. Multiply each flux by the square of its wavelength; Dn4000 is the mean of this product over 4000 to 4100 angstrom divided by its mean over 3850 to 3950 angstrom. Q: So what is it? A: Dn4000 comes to 1.12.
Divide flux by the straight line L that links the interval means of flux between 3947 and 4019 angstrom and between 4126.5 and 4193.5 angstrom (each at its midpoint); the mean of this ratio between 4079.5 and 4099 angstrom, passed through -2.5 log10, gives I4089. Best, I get 0.04 mag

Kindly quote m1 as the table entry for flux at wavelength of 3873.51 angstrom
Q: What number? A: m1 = 0.5294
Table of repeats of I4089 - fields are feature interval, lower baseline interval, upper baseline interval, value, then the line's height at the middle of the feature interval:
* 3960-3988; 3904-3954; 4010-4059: 0.18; 0.648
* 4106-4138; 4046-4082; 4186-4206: 0.00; 0.631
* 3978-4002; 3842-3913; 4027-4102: -0.03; 0.621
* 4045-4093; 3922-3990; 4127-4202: -0.04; 0.616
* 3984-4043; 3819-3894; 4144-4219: -0.07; 0.609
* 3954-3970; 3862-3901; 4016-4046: 0.09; 0.609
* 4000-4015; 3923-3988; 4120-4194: -0.12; 0.602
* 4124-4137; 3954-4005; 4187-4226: -0.02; 0.614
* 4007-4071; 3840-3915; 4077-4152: -0.07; 0.61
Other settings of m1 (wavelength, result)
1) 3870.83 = 0.6874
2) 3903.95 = 0.6173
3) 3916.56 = 0.668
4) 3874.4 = 0.5326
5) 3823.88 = 0.5749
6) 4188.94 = 0.6504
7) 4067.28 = 0.6439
